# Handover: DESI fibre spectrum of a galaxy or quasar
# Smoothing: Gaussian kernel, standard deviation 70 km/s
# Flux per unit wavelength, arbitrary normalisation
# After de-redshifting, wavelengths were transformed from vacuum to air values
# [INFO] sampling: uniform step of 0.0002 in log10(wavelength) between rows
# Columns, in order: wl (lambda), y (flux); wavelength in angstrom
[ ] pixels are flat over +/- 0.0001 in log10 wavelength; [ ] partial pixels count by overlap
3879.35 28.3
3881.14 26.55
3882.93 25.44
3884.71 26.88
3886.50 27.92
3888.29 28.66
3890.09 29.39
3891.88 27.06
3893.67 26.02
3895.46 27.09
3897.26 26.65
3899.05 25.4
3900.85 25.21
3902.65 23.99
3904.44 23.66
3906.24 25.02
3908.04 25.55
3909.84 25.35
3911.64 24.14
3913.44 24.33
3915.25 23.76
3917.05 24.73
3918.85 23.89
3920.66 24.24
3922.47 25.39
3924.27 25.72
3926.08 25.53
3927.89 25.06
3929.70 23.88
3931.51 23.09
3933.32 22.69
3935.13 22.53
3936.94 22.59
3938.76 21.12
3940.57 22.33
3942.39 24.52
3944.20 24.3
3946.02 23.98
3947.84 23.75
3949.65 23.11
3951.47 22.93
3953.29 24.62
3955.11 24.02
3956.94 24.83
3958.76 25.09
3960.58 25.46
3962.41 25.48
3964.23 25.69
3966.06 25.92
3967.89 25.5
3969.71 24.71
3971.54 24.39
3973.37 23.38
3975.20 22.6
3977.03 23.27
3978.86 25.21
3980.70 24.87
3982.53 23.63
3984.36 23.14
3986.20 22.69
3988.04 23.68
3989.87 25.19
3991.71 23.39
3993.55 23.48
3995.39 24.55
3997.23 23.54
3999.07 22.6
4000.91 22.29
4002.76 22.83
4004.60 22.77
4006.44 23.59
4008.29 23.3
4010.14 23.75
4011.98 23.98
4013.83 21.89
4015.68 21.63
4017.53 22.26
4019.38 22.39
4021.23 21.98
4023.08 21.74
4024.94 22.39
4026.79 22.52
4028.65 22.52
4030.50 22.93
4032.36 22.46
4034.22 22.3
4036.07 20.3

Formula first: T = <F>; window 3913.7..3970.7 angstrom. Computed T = 24.2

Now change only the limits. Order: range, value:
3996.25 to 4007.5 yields 23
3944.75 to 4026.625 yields 23.7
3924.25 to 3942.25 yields 23.4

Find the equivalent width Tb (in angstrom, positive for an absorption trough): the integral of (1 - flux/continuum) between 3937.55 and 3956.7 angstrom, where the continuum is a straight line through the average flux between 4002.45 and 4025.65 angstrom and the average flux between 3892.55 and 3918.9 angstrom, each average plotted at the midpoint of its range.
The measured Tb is 0.5 angstrom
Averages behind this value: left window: 25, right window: 22.7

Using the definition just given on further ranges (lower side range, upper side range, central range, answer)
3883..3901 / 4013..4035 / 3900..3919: 1.3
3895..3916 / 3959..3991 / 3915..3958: 1.5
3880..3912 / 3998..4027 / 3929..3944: 1.2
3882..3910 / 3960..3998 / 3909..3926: 0.7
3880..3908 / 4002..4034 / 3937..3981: 0.4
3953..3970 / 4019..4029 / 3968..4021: 0.5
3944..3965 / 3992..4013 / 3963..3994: -0.4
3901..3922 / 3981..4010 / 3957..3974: -0.9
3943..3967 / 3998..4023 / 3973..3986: 0.0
